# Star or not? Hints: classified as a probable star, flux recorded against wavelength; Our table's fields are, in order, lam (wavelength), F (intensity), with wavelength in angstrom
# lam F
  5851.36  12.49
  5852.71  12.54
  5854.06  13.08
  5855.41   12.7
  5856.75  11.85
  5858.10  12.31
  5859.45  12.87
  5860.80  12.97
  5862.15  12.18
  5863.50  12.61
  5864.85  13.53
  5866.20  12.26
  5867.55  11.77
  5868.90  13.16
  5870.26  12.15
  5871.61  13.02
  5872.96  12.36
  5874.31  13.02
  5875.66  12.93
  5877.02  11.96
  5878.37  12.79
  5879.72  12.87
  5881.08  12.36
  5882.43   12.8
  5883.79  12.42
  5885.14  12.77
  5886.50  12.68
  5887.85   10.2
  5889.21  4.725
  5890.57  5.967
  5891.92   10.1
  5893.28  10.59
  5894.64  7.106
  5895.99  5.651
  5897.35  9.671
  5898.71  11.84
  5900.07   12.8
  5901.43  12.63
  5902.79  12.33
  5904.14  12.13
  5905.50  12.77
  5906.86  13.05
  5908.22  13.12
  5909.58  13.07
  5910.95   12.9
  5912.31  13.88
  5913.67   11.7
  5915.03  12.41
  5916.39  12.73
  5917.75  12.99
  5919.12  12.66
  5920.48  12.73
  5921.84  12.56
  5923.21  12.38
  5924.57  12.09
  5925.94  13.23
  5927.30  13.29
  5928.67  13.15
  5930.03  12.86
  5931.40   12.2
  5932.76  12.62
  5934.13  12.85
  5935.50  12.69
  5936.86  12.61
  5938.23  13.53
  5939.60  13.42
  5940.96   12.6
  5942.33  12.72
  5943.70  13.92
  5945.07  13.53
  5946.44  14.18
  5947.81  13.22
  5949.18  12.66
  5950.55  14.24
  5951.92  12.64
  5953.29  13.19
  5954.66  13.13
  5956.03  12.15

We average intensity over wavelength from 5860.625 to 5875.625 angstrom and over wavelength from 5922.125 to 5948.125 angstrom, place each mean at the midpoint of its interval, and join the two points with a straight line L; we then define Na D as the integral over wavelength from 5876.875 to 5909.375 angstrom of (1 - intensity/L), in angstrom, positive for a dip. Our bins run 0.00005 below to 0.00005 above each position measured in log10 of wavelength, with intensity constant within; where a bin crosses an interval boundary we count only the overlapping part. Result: 4.3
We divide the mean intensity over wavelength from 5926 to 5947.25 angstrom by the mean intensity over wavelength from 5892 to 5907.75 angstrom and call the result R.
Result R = 1.19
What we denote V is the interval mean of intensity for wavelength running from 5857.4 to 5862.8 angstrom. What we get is 12.6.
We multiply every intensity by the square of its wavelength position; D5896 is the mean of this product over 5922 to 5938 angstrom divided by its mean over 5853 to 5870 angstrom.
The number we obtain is 1.04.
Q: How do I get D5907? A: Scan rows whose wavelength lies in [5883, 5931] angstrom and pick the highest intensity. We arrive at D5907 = 13.88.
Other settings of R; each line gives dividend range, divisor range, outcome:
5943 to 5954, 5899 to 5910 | 1.06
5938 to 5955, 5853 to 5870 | 1.06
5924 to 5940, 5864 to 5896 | 1.14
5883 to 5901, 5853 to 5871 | 0.78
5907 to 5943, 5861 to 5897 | 1.13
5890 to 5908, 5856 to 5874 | 0.85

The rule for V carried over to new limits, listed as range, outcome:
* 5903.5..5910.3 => 12.8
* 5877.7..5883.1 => 12.7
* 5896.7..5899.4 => 10.8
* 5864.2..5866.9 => 12.9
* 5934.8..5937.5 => 12.7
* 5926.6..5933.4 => 12.8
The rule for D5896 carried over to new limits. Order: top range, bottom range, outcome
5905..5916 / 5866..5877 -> 1.04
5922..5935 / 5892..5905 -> 1.22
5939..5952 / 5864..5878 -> 1.08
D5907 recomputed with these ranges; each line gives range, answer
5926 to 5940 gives 13.53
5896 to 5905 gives 12.8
